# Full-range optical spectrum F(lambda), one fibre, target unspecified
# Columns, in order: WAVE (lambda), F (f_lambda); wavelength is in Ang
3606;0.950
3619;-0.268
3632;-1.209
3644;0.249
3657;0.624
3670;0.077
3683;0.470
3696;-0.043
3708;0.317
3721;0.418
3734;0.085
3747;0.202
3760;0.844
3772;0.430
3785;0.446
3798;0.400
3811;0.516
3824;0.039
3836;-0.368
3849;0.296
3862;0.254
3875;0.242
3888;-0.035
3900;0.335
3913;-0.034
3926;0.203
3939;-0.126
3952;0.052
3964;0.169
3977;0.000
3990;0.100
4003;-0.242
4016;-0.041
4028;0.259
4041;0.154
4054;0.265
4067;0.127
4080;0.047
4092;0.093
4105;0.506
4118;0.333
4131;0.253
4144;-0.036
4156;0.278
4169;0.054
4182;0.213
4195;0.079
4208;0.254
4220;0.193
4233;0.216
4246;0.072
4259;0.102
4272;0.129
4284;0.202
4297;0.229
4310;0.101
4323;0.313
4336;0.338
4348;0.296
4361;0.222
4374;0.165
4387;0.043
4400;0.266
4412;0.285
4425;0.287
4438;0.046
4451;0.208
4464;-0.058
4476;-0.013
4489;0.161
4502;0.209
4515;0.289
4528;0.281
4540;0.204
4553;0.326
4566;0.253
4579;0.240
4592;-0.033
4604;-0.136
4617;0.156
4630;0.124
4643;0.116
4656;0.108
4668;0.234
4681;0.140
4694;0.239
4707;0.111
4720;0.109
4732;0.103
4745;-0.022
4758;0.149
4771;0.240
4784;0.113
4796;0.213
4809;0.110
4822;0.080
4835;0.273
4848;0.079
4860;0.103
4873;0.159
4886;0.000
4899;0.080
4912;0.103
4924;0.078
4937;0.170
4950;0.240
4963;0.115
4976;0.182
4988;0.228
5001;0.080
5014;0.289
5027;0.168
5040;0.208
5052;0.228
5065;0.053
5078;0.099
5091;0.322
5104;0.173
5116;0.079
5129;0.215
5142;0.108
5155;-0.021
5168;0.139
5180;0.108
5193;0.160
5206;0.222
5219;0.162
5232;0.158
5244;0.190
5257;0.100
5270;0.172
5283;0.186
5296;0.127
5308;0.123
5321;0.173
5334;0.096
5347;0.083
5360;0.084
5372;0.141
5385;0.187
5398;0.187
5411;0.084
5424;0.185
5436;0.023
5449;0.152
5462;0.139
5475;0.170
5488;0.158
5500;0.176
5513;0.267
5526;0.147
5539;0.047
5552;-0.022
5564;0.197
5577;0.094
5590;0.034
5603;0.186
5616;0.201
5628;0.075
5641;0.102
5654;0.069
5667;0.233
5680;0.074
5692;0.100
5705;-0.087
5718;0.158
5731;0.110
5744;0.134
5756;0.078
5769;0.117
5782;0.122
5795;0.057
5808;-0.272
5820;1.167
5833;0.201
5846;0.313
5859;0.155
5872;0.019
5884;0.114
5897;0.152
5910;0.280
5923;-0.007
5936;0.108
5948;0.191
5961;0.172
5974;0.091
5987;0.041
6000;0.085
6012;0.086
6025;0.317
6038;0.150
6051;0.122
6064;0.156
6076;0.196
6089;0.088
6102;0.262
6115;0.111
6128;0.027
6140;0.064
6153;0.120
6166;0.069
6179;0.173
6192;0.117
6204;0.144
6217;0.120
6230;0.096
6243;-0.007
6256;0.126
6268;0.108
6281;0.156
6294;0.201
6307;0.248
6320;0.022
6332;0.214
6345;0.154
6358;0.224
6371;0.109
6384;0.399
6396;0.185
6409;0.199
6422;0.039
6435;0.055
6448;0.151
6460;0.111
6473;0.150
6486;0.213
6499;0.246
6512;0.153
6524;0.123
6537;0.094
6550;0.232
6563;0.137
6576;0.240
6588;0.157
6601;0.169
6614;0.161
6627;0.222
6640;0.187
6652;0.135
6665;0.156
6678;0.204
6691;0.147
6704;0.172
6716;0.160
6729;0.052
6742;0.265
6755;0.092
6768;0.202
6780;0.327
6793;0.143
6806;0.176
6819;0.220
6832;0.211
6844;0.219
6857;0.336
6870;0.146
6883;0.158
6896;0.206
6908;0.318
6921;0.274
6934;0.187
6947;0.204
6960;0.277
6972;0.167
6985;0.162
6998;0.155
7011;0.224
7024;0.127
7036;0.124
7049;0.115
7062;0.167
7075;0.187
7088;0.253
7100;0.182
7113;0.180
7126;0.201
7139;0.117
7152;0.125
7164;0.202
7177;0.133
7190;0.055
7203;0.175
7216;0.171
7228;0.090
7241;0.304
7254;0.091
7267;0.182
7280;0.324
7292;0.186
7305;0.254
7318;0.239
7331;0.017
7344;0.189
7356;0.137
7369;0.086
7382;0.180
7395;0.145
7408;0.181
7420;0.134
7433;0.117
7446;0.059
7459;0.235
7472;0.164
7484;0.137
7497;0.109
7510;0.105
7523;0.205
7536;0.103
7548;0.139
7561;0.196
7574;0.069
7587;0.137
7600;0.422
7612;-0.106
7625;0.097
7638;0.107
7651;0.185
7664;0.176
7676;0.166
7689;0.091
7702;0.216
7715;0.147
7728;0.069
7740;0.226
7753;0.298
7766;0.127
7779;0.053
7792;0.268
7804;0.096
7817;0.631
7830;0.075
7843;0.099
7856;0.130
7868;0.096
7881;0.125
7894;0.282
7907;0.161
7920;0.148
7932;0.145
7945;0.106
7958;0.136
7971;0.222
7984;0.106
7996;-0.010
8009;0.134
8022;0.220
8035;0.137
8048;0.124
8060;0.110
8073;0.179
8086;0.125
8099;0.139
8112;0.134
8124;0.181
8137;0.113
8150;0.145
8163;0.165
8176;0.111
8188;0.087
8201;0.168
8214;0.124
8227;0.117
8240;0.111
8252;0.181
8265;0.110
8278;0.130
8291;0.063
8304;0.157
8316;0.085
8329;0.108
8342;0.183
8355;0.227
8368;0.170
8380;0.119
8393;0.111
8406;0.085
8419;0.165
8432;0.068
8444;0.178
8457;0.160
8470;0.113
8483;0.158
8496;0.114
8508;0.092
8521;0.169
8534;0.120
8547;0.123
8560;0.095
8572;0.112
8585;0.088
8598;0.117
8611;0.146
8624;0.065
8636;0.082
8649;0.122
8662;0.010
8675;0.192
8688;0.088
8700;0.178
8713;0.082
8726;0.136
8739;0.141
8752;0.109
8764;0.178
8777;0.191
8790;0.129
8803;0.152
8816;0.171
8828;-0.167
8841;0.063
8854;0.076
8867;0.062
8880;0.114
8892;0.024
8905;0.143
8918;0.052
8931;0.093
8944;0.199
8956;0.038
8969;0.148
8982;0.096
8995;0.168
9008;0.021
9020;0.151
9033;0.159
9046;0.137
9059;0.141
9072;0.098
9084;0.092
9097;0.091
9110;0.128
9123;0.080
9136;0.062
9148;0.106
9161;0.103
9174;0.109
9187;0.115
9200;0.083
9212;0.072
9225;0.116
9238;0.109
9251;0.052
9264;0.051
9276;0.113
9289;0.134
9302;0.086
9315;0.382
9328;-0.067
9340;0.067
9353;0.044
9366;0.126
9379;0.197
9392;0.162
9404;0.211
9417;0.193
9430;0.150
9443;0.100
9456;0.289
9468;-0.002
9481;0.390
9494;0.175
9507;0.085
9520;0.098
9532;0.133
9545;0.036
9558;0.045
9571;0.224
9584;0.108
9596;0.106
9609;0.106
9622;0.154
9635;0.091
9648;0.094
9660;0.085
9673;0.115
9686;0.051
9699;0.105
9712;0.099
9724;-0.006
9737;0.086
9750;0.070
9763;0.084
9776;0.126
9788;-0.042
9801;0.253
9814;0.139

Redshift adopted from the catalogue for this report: 0.56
